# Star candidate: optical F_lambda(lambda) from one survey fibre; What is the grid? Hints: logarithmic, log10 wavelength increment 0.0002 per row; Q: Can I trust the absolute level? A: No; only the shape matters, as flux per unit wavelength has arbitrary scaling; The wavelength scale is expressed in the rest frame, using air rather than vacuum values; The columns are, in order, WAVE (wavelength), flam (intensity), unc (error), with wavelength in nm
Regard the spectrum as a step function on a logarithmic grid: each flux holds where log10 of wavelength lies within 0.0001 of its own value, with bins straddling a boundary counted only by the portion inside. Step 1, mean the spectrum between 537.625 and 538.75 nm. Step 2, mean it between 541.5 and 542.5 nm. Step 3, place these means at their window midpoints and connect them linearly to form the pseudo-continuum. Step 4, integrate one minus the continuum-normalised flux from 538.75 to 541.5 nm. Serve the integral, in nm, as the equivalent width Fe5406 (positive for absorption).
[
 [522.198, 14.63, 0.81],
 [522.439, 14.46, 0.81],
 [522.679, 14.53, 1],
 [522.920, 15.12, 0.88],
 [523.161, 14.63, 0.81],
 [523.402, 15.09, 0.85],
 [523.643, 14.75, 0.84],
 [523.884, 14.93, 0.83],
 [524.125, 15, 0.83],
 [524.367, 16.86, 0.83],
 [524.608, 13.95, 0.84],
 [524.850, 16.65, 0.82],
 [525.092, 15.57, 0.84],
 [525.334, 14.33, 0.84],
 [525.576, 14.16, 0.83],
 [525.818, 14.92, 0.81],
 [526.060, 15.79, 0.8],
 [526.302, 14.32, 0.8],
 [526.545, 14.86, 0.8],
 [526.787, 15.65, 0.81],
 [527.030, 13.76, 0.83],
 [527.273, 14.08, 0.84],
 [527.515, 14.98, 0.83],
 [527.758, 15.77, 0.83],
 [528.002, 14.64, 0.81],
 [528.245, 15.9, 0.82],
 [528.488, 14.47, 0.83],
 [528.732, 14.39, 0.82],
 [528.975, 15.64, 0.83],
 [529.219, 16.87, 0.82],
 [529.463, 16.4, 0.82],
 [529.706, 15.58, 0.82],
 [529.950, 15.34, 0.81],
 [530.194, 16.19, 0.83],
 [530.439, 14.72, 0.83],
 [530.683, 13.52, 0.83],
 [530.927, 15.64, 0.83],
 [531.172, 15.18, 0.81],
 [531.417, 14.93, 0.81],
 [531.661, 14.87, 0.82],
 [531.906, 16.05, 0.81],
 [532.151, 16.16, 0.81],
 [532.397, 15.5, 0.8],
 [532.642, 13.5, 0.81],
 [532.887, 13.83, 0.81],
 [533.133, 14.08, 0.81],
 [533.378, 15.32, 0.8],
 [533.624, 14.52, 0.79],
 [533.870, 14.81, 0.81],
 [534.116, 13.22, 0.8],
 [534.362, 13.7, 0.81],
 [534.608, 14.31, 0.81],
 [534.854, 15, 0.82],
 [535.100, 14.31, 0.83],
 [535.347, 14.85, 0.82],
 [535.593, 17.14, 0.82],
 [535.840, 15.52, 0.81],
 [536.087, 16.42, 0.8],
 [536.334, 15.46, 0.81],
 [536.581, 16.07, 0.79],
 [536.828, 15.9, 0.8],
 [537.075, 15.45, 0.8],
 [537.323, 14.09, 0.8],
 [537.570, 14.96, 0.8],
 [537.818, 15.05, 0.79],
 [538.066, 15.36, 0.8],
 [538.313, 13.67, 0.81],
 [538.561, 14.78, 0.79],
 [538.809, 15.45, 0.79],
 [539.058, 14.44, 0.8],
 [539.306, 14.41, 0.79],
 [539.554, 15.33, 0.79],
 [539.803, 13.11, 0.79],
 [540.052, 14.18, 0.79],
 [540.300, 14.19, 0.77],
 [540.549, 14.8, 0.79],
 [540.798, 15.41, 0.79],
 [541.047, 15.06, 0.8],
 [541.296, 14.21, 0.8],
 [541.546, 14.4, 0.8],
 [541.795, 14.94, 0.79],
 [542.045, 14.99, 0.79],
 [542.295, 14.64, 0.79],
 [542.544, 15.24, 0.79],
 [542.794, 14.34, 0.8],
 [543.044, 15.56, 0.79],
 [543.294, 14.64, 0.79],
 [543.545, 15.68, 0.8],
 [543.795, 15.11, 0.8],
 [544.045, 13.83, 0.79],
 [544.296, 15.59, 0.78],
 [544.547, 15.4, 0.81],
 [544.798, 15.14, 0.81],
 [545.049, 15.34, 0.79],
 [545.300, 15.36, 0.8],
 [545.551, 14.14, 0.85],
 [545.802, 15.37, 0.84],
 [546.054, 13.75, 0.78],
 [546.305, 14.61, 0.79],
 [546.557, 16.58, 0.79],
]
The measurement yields 0.041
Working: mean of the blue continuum 14.8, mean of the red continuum 14.8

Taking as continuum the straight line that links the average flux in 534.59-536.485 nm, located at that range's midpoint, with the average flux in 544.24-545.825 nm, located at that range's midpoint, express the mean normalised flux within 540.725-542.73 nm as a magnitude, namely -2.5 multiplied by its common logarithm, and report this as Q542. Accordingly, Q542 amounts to 0.03 mag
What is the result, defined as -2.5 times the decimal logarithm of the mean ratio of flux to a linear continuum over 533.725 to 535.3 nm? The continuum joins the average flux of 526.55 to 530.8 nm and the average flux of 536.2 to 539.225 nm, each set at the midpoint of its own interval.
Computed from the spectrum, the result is 0.062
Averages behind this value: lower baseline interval 15.2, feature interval 14.3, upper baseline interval 15.1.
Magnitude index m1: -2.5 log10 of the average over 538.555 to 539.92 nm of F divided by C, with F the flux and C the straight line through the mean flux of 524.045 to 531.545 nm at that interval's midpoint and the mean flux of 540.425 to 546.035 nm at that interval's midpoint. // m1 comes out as 0.03 mag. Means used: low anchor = 15.2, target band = 14.6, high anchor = 14.9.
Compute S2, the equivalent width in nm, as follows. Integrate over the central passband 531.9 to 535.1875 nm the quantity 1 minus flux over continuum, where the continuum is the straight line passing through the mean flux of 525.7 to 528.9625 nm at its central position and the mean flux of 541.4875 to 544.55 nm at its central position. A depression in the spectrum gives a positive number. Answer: 0.08 nm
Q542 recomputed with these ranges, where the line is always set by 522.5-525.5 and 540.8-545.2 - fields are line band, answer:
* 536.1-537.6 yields -0.030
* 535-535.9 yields -0.033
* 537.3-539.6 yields 0.016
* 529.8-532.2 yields -0.014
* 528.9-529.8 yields -0.078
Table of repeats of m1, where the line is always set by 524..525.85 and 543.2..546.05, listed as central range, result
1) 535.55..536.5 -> -0.07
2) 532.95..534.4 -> 0.06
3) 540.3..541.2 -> 0.01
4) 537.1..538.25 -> 0.02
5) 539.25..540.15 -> 0.06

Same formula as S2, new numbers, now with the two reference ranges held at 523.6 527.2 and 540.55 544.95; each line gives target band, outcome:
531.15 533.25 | 0.01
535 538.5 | -0.08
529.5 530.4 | -0.04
